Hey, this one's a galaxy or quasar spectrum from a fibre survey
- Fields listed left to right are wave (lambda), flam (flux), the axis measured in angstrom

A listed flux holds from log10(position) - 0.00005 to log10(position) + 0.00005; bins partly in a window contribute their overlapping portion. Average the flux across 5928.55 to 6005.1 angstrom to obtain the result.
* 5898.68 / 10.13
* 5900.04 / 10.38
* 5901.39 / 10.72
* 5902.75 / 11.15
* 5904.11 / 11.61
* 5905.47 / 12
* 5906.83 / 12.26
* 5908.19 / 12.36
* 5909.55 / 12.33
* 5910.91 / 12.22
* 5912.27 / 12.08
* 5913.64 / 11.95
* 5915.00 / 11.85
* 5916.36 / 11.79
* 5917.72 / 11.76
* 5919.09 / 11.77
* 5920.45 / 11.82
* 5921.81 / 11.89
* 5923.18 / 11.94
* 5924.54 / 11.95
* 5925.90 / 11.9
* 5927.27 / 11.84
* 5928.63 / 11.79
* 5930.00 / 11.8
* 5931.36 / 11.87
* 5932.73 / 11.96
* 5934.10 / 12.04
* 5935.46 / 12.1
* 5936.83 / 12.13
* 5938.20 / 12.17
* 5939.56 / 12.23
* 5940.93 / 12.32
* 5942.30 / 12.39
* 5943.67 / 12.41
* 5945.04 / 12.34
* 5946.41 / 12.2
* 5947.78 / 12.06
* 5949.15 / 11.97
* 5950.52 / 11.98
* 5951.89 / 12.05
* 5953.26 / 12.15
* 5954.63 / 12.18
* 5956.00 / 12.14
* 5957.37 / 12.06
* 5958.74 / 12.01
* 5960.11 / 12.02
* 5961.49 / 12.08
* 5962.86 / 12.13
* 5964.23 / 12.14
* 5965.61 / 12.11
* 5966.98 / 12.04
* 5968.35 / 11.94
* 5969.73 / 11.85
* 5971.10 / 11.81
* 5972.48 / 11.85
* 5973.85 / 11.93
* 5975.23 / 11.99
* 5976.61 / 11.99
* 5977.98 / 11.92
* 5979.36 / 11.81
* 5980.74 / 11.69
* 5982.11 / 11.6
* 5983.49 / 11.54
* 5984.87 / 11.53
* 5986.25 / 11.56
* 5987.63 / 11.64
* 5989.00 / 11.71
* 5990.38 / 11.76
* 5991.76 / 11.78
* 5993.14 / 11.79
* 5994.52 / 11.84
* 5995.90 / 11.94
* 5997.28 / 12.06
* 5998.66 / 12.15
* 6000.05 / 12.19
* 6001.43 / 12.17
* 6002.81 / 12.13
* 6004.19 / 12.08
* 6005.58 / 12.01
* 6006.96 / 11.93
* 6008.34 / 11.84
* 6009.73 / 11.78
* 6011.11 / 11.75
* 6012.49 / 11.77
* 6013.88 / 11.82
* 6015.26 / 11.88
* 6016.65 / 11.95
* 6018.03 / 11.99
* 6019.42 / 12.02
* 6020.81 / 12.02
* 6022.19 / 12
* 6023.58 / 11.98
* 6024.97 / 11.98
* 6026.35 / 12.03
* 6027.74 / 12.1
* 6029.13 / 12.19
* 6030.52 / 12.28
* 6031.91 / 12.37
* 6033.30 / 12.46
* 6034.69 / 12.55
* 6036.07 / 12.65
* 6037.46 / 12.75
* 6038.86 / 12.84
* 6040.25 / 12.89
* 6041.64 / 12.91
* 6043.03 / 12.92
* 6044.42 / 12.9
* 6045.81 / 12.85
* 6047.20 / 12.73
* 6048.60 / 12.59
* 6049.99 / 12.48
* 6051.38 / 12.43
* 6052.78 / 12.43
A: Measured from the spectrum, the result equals 12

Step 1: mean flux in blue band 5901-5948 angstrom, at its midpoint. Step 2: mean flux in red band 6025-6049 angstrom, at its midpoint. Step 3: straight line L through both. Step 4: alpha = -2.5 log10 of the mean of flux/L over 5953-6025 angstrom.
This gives 0.04 mag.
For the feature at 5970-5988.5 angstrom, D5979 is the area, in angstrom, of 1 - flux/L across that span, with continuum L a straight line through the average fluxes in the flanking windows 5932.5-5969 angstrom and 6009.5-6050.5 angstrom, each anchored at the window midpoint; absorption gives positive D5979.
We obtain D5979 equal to 0.7 angstrom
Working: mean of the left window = 12.1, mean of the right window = 12.3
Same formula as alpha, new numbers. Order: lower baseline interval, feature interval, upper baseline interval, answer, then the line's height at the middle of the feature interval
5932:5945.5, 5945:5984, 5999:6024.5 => 0.01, 12.1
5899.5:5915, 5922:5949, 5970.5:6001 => -0.03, 11.8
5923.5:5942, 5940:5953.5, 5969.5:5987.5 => -0.02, 11.9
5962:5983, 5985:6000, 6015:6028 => 0.01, 11.9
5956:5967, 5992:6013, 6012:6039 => 0.02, 12.1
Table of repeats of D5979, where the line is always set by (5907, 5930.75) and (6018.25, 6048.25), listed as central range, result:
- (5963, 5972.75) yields 0.1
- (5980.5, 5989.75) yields 0.5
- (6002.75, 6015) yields 0.4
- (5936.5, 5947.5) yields -0.2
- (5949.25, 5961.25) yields 0.0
